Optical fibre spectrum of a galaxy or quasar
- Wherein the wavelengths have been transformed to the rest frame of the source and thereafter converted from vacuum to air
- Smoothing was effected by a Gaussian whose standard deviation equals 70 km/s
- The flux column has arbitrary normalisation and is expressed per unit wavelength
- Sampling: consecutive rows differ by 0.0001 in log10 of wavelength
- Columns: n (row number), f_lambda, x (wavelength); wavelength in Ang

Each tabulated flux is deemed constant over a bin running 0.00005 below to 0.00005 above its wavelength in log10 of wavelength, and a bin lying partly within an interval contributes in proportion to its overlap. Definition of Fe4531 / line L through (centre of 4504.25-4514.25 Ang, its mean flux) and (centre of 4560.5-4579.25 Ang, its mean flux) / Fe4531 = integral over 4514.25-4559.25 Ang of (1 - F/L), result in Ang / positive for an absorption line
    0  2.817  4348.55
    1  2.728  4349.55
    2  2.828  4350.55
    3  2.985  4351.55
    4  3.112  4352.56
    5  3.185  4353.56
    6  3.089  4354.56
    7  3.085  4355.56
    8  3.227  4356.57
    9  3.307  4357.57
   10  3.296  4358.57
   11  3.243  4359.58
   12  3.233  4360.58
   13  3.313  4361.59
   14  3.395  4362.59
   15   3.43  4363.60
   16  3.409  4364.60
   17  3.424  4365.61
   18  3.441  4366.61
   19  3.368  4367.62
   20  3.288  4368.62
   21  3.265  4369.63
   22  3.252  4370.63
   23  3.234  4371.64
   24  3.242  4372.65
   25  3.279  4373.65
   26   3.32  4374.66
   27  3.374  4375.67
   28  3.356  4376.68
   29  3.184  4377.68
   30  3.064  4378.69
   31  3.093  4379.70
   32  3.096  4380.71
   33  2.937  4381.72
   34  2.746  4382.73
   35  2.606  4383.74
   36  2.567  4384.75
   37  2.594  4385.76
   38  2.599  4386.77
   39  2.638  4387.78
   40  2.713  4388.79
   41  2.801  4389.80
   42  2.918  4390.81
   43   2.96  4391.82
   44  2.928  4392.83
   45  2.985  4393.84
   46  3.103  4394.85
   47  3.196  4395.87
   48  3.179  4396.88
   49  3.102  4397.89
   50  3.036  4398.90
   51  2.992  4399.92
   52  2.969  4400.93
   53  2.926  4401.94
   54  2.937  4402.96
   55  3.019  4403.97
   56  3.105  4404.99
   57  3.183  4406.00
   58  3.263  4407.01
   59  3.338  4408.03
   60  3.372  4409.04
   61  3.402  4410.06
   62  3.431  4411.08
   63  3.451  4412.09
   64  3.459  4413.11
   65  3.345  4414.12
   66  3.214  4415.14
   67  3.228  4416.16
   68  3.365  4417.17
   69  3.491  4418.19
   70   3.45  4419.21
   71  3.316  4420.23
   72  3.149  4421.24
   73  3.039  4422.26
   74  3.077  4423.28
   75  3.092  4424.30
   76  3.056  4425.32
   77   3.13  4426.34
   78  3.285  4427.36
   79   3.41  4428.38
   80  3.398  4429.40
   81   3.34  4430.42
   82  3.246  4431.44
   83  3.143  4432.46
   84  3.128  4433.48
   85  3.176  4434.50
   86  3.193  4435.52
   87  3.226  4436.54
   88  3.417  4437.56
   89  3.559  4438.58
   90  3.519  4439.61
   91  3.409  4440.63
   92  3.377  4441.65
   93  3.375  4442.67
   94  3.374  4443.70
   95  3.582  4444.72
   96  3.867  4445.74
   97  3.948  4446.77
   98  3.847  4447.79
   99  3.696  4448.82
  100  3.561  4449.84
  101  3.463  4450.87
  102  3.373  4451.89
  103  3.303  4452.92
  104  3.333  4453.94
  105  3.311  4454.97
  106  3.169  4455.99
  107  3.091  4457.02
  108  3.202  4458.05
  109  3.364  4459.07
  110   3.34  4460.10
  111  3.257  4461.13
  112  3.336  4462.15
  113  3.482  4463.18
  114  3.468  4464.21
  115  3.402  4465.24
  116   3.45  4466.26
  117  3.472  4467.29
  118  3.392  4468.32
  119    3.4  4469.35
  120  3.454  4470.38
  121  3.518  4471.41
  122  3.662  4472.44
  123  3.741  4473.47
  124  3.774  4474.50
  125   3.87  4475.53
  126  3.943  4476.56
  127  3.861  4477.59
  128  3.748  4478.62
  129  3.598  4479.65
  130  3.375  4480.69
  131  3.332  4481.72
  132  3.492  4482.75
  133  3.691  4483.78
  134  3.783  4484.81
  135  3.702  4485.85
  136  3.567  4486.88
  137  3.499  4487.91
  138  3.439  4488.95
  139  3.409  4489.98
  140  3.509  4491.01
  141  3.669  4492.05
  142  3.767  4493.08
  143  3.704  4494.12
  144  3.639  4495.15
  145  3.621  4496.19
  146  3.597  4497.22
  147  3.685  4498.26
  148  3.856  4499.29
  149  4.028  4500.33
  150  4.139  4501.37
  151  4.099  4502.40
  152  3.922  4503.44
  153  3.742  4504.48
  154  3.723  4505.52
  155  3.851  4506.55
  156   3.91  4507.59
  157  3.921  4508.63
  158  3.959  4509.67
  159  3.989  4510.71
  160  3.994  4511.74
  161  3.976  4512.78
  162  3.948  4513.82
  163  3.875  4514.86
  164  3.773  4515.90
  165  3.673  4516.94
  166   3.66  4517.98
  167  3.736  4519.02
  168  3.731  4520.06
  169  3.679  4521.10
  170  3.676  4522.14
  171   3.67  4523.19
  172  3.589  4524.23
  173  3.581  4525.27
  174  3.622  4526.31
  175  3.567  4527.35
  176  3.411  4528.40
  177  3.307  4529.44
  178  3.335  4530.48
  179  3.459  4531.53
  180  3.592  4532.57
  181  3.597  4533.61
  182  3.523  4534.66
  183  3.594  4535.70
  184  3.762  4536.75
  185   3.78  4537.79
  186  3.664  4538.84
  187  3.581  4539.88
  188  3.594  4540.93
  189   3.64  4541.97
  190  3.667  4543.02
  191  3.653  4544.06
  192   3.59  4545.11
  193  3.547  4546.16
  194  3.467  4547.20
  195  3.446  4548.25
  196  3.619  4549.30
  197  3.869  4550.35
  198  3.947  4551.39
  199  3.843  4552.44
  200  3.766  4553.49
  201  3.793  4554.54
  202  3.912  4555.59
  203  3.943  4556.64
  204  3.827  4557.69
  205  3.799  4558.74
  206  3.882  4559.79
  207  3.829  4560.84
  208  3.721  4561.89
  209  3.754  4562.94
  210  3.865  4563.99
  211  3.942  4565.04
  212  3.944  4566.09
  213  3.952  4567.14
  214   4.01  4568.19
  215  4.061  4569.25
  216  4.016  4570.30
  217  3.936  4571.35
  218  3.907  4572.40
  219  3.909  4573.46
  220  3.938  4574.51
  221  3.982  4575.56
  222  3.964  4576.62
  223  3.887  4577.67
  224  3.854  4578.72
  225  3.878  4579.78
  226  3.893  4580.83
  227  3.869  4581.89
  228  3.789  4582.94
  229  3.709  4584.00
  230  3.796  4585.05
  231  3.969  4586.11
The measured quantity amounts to 2.9 Ang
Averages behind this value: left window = 3.91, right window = 3.92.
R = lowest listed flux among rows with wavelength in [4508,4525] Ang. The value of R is 3.589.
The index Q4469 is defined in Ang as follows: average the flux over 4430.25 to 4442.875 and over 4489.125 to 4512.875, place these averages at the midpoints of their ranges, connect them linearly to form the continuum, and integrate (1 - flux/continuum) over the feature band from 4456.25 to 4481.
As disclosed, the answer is 0.4 Ang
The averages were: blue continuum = 3.32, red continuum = 3.81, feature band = 3.51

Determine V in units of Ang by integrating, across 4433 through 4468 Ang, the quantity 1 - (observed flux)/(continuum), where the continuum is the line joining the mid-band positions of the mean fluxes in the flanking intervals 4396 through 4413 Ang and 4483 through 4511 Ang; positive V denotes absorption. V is 0.5 Ang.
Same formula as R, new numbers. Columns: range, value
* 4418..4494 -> 3.039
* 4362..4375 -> 3.234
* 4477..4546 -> 3.307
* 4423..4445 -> 3.056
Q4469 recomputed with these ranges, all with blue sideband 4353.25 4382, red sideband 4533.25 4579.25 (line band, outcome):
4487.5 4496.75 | 0.06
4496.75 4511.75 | -1.02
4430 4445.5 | 0.49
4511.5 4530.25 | 0.04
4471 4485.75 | -0.42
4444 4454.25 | -0.32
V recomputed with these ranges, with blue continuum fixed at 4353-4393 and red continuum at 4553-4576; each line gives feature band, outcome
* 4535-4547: 0.5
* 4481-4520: -1.3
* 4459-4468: 0.2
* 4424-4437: 0.5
